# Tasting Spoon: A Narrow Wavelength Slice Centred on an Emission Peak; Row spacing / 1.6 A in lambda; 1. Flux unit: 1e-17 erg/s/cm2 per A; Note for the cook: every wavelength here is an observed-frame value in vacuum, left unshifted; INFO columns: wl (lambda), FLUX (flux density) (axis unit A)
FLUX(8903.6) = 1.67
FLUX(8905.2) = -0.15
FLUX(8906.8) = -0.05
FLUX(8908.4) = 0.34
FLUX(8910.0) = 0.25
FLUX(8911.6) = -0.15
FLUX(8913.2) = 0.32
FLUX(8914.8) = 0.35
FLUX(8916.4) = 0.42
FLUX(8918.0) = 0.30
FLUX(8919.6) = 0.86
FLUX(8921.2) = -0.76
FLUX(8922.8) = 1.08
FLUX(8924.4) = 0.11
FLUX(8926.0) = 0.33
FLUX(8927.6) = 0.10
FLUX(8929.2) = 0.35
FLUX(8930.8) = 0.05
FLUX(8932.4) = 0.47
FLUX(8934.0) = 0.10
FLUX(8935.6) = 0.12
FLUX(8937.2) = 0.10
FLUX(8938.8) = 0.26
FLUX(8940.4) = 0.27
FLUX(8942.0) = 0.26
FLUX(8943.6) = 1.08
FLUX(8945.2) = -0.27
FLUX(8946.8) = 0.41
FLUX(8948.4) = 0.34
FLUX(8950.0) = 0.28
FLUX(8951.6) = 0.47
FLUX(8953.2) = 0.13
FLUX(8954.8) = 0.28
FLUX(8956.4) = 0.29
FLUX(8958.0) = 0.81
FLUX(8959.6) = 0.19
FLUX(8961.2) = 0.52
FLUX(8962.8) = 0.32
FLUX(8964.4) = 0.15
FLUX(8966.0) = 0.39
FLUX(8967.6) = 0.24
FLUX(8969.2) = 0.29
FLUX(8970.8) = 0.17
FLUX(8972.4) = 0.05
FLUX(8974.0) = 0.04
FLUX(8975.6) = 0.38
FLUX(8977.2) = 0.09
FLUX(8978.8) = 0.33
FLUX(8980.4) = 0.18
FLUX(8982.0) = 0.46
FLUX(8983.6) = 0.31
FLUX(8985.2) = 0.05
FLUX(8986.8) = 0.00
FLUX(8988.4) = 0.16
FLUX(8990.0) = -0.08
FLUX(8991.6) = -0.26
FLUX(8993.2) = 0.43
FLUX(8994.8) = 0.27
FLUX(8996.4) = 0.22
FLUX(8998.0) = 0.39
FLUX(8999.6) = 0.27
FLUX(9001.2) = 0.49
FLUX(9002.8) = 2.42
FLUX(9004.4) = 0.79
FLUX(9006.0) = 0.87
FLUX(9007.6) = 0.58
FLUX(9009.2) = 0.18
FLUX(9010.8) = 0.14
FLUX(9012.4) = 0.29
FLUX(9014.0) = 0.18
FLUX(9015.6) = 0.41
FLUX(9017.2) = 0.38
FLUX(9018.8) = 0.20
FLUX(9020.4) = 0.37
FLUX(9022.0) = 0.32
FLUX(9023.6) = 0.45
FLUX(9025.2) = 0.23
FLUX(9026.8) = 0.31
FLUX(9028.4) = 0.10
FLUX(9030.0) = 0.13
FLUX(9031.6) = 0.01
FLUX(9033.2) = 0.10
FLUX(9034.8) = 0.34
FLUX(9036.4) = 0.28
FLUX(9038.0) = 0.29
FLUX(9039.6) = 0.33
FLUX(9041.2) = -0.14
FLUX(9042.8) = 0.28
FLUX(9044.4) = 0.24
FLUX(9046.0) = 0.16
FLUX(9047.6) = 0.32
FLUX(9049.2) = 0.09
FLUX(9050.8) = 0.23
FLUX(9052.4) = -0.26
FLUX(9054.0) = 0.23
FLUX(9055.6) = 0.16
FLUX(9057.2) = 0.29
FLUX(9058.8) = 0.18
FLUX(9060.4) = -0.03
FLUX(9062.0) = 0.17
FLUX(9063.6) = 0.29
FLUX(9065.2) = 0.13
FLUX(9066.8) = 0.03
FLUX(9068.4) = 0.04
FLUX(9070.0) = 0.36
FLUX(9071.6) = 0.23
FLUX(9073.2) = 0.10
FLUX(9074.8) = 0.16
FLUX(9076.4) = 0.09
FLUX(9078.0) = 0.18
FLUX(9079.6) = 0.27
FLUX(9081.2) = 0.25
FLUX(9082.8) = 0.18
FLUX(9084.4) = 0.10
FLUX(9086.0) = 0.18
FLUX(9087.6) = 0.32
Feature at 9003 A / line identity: H-beta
